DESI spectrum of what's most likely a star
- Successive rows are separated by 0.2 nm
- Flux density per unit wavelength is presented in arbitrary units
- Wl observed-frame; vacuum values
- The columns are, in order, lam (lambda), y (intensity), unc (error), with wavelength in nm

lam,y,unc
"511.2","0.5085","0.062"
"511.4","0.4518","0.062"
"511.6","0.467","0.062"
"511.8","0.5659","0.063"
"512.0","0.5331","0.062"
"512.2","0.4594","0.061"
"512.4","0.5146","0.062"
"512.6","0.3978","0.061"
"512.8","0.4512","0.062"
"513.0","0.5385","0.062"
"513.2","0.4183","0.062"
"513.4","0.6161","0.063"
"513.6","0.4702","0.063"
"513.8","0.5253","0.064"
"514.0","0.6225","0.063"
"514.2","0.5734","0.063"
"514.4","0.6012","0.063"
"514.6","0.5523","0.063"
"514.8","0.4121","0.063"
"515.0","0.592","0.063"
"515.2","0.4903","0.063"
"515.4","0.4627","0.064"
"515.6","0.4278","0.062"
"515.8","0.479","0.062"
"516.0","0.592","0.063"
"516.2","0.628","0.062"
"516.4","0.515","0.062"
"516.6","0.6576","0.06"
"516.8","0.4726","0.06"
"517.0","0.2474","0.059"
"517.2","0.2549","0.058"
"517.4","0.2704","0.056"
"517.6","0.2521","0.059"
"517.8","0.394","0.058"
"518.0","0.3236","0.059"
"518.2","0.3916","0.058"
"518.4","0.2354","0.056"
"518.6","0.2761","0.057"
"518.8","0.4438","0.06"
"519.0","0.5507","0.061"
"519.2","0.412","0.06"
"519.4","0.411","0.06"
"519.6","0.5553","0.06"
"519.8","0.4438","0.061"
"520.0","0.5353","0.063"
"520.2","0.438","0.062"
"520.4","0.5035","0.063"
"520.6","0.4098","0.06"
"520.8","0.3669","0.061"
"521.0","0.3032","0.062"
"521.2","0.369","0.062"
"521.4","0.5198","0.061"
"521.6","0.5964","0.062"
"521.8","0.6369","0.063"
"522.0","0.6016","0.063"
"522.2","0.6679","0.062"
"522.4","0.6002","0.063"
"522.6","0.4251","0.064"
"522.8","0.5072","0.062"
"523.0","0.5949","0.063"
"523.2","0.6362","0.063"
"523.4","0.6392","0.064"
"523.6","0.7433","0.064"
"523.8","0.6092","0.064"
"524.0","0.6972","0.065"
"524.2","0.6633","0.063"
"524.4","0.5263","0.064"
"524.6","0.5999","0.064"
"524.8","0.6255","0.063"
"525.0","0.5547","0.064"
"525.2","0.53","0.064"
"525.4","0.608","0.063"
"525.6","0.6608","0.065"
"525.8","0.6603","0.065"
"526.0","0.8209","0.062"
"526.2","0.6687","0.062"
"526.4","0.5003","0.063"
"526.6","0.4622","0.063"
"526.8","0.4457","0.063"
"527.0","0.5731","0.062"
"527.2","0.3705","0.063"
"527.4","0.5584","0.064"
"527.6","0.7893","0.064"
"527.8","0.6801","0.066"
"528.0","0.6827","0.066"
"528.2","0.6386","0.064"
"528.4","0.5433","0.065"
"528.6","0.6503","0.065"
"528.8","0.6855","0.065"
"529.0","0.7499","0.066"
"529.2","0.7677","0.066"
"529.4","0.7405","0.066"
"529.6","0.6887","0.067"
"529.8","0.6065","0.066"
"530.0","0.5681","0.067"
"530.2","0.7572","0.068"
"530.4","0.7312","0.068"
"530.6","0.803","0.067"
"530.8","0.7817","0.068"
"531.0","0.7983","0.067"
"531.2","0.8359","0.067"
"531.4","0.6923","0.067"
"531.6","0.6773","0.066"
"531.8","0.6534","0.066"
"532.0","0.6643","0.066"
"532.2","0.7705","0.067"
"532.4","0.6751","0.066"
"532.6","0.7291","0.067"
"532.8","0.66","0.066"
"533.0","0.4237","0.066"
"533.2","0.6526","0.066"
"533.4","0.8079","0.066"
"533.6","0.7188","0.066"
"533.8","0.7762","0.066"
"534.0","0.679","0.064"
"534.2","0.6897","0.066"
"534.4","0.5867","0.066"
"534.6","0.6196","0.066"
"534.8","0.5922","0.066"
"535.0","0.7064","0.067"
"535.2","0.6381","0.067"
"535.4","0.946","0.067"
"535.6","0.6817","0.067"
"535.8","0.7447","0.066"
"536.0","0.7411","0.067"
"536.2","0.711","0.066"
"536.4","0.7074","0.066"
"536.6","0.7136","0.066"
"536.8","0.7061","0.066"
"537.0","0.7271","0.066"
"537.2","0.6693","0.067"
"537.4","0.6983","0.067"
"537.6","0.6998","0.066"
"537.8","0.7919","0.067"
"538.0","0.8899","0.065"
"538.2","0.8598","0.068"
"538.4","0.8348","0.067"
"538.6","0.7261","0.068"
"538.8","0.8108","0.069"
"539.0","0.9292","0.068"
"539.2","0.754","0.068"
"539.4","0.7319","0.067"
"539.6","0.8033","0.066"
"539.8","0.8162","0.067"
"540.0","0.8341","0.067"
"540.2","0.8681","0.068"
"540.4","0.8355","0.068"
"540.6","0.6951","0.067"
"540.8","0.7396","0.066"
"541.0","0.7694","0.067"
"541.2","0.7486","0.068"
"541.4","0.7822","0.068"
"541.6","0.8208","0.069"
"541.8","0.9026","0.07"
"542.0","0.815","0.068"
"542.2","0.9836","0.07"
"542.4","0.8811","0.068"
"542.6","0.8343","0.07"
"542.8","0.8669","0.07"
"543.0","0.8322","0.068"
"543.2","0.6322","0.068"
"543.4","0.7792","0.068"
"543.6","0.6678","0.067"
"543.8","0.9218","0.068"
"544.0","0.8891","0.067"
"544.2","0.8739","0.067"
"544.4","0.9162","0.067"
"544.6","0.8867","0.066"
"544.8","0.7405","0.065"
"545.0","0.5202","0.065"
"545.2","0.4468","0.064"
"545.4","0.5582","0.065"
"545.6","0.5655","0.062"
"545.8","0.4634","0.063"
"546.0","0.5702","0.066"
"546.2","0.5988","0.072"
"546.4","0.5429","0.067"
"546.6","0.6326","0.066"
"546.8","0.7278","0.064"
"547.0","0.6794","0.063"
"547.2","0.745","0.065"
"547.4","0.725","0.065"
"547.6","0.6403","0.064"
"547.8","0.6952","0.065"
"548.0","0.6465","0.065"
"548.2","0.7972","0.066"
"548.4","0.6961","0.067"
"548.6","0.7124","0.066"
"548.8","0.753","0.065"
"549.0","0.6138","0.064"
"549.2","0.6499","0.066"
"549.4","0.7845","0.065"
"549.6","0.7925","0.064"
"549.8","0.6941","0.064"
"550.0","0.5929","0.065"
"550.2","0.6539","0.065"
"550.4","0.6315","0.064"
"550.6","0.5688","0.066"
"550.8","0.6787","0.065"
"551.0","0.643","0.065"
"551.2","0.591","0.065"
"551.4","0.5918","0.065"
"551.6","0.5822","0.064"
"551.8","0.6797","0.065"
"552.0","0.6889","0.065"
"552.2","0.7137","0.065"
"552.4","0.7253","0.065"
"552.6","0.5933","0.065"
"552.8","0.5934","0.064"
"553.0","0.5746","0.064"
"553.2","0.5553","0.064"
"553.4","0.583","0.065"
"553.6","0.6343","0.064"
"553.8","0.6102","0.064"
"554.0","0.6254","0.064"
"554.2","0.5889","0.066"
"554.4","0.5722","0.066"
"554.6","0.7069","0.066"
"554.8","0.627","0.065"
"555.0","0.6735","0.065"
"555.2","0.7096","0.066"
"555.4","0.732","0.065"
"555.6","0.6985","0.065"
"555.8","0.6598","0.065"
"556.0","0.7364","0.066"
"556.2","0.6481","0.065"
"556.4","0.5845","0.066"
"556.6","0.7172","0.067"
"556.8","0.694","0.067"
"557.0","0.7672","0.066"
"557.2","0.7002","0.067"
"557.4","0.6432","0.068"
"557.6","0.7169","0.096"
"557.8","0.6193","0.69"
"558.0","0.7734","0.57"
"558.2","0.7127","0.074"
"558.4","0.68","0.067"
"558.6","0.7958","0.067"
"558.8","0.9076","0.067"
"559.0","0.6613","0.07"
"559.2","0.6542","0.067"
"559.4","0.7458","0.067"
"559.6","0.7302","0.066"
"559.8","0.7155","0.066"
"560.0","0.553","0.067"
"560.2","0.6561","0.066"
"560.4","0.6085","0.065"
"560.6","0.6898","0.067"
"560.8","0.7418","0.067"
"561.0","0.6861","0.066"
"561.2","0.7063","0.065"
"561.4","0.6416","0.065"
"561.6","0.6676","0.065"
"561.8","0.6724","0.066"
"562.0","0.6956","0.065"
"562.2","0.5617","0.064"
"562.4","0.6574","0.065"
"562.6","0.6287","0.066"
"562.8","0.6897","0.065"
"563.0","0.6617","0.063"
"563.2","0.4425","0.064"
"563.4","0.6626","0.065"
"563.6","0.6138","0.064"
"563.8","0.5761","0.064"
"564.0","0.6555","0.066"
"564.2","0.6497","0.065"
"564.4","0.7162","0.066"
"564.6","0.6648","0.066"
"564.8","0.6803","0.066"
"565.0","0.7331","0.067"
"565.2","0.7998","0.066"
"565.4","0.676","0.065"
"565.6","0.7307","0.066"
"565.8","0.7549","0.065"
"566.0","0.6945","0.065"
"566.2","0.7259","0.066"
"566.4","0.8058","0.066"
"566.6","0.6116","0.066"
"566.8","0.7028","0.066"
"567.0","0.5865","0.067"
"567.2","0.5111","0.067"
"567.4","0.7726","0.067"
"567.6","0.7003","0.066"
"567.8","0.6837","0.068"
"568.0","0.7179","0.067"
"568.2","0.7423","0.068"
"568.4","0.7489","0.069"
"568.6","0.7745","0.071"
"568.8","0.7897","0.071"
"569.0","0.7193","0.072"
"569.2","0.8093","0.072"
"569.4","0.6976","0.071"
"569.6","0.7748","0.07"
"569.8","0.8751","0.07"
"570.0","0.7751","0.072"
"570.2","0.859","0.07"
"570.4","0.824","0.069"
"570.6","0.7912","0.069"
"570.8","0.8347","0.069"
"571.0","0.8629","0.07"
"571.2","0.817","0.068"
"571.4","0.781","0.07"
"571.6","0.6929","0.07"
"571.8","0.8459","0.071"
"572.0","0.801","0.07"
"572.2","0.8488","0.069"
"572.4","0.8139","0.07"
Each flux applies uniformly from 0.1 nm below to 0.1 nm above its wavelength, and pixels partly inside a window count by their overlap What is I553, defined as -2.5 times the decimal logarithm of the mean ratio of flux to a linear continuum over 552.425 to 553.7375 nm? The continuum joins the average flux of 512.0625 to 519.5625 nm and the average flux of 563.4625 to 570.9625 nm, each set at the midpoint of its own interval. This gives 0.09 mag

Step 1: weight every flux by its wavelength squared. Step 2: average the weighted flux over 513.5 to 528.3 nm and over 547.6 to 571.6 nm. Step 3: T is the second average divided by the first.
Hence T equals 1.5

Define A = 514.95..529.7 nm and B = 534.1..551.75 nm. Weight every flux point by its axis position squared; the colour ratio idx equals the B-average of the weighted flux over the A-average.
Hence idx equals 1.46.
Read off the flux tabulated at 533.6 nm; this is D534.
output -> 0.7188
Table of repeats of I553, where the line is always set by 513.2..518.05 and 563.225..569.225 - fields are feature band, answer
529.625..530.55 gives -0.24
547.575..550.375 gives -0.12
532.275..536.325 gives -0.23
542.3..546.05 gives -0.21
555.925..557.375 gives -0.06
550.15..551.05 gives -0.01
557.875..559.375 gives -0.12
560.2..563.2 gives 0.03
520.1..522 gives 0.07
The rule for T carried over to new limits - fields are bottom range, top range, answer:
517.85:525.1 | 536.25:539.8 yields 1.60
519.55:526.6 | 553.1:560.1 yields 1.36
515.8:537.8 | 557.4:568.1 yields 1.29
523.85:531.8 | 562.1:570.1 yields 1.23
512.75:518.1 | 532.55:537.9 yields 1.58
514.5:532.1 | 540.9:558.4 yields 1.36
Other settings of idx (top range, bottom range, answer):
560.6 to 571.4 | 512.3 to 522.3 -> 1.82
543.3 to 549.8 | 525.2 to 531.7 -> 1.12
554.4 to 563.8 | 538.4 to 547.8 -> 0.96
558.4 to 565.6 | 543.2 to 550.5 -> 1.04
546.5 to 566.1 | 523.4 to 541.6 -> 1.05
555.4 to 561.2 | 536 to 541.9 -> 0.96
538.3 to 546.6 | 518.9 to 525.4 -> 1.51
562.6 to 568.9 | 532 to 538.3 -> 1.08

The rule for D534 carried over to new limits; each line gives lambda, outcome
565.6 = 0.7307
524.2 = 0.6633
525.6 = 0.6608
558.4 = 0.68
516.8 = 0.4726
